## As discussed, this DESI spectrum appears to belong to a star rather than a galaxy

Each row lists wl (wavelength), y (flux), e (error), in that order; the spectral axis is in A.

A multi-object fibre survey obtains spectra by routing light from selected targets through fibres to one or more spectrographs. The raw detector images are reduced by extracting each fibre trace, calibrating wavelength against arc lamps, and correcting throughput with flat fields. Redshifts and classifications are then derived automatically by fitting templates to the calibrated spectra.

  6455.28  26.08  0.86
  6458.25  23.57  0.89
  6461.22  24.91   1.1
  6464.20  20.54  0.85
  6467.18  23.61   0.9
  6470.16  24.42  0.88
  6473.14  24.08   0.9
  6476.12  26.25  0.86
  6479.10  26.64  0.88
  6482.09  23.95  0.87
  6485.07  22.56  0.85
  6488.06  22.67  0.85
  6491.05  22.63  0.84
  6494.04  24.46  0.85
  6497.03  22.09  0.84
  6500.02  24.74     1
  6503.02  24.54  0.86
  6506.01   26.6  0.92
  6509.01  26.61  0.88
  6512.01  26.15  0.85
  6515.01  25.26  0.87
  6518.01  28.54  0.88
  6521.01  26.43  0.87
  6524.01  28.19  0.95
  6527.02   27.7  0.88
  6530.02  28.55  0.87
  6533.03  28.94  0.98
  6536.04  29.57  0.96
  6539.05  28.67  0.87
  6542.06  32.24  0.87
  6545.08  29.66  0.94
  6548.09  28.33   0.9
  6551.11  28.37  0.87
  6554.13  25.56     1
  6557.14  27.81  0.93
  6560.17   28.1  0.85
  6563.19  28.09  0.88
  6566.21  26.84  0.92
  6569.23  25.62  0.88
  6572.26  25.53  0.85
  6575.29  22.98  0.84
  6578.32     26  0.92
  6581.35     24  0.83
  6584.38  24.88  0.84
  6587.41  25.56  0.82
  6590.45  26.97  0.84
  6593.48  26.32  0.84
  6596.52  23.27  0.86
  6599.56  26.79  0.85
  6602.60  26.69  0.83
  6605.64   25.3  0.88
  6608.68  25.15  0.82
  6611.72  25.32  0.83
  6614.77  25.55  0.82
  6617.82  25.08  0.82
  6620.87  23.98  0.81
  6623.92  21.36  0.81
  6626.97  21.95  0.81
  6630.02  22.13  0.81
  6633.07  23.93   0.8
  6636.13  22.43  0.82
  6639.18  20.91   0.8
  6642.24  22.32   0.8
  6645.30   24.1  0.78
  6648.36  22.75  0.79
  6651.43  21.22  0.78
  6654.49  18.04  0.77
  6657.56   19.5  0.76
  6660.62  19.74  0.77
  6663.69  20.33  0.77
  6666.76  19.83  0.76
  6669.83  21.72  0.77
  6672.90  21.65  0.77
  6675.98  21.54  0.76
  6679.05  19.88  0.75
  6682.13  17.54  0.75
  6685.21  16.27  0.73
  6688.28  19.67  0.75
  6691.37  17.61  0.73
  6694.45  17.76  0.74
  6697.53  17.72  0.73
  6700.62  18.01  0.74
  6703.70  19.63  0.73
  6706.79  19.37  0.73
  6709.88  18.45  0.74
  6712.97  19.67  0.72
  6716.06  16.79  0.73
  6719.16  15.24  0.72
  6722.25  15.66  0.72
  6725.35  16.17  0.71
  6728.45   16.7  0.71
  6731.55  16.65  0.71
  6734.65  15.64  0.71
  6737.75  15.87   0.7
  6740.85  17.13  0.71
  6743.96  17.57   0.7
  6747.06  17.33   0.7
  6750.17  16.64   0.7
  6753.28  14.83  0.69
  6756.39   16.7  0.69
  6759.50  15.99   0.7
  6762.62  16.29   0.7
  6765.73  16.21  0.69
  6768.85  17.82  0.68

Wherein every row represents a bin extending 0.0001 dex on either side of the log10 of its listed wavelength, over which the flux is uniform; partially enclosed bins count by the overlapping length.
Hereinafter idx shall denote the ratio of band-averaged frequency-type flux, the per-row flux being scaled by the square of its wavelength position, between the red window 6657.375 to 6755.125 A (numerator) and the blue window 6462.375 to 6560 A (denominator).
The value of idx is 0.73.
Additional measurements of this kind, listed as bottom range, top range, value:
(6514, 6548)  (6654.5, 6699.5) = 0.71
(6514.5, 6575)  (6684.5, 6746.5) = 0.66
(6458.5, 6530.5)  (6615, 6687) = 0.89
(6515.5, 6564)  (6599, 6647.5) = 0.86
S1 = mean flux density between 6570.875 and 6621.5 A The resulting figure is 25.3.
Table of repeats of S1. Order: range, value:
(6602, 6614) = 25.5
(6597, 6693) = 21.9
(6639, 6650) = 22.7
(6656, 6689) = 19.8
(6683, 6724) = 17.8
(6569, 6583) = 24.7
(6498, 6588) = 27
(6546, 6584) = 26.4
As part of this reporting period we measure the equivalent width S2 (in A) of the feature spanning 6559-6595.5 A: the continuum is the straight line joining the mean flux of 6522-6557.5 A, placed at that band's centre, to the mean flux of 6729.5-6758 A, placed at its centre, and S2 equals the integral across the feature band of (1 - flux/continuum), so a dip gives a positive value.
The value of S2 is 0.8 A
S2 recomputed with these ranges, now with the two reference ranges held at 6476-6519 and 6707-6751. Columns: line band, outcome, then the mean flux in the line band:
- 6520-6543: -5.0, 28.8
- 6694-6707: -0.4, 18.5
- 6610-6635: -3.8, 23.7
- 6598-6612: -3.1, 25.9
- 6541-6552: -3.1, 29.6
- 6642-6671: -2.2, 20.9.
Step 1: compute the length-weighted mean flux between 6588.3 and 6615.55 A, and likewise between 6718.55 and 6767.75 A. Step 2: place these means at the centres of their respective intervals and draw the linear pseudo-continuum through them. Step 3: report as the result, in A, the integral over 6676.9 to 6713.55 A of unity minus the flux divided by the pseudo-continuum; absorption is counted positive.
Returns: 1.86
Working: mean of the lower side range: 25.7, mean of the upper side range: 16.3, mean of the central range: 18.5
